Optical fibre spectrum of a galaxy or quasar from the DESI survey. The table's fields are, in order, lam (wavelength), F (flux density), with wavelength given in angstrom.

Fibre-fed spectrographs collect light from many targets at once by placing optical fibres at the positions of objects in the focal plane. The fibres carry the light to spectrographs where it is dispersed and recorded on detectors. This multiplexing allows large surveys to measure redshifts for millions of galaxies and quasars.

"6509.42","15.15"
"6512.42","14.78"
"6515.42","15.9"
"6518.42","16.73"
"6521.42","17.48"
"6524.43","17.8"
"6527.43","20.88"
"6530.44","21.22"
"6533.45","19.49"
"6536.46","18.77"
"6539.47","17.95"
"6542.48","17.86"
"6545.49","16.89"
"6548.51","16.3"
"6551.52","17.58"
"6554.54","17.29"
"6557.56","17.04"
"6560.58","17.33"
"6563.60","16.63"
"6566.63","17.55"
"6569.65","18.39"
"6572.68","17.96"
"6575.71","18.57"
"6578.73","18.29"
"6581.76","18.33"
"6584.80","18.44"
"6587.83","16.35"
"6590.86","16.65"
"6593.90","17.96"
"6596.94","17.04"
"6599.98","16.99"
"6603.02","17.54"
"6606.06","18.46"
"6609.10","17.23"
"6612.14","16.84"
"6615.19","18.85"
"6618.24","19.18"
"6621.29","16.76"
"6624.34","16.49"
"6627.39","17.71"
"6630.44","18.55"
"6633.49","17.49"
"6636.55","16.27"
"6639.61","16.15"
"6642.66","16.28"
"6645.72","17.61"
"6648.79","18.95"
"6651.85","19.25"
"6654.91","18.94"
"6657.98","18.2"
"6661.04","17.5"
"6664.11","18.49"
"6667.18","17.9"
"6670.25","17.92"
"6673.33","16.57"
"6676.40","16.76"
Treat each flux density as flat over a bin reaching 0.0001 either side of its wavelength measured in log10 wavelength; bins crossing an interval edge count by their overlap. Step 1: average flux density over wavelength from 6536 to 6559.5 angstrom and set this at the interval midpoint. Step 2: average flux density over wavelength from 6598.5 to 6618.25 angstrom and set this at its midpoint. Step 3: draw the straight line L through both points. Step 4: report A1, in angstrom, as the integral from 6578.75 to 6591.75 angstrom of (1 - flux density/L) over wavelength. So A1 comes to 0.0 angstrom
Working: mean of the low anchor 17.4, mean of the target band 17.6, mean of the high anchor 17.8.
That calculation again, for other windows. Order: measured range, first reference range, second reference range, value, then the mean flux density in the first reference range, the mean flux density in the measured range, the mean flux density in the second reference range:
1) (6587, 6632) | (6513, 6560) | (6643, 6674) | 1.2 angstrom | 17.9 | 17.5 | 18.1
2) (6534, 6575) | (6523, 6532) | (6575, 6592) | 2.9 angstrom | 20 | 17.6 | 17.8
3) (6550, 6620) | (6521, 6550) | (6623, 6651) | 1.0 angstrom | 18.5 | 17.7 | 17.3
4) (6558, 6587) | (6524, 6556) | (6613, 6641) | 0.3 angstrom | 18.4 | 17.9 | 17.5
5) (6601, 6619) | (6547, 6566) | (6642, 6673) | -0.3 angstrom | 17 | 17.9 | 18.1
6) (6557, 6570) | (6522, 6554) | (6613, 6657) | 0.6 angstrom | 18.4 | 17.3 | 17.7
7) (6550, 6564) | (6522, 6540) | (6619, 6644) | 1.1 angstrom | 19.3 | 17.2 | 17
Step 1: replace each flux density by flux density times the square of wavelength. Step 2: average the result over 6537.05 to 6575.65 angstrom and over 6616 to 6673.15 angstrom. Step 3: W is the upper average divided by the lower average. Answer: 1.04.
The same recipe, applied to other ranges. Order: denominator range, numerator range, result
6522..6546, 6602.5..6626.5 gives 0.96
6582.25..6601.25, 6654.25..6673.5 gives 1.06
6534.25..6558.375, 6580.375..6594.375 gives 1.01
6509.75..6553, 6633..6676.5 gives 1.03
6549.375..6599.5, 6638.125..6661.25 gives 1.04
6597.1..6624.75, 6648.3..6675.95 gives 1.04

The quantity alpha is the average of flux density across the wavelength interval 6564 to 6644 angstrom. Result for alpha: 17.5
